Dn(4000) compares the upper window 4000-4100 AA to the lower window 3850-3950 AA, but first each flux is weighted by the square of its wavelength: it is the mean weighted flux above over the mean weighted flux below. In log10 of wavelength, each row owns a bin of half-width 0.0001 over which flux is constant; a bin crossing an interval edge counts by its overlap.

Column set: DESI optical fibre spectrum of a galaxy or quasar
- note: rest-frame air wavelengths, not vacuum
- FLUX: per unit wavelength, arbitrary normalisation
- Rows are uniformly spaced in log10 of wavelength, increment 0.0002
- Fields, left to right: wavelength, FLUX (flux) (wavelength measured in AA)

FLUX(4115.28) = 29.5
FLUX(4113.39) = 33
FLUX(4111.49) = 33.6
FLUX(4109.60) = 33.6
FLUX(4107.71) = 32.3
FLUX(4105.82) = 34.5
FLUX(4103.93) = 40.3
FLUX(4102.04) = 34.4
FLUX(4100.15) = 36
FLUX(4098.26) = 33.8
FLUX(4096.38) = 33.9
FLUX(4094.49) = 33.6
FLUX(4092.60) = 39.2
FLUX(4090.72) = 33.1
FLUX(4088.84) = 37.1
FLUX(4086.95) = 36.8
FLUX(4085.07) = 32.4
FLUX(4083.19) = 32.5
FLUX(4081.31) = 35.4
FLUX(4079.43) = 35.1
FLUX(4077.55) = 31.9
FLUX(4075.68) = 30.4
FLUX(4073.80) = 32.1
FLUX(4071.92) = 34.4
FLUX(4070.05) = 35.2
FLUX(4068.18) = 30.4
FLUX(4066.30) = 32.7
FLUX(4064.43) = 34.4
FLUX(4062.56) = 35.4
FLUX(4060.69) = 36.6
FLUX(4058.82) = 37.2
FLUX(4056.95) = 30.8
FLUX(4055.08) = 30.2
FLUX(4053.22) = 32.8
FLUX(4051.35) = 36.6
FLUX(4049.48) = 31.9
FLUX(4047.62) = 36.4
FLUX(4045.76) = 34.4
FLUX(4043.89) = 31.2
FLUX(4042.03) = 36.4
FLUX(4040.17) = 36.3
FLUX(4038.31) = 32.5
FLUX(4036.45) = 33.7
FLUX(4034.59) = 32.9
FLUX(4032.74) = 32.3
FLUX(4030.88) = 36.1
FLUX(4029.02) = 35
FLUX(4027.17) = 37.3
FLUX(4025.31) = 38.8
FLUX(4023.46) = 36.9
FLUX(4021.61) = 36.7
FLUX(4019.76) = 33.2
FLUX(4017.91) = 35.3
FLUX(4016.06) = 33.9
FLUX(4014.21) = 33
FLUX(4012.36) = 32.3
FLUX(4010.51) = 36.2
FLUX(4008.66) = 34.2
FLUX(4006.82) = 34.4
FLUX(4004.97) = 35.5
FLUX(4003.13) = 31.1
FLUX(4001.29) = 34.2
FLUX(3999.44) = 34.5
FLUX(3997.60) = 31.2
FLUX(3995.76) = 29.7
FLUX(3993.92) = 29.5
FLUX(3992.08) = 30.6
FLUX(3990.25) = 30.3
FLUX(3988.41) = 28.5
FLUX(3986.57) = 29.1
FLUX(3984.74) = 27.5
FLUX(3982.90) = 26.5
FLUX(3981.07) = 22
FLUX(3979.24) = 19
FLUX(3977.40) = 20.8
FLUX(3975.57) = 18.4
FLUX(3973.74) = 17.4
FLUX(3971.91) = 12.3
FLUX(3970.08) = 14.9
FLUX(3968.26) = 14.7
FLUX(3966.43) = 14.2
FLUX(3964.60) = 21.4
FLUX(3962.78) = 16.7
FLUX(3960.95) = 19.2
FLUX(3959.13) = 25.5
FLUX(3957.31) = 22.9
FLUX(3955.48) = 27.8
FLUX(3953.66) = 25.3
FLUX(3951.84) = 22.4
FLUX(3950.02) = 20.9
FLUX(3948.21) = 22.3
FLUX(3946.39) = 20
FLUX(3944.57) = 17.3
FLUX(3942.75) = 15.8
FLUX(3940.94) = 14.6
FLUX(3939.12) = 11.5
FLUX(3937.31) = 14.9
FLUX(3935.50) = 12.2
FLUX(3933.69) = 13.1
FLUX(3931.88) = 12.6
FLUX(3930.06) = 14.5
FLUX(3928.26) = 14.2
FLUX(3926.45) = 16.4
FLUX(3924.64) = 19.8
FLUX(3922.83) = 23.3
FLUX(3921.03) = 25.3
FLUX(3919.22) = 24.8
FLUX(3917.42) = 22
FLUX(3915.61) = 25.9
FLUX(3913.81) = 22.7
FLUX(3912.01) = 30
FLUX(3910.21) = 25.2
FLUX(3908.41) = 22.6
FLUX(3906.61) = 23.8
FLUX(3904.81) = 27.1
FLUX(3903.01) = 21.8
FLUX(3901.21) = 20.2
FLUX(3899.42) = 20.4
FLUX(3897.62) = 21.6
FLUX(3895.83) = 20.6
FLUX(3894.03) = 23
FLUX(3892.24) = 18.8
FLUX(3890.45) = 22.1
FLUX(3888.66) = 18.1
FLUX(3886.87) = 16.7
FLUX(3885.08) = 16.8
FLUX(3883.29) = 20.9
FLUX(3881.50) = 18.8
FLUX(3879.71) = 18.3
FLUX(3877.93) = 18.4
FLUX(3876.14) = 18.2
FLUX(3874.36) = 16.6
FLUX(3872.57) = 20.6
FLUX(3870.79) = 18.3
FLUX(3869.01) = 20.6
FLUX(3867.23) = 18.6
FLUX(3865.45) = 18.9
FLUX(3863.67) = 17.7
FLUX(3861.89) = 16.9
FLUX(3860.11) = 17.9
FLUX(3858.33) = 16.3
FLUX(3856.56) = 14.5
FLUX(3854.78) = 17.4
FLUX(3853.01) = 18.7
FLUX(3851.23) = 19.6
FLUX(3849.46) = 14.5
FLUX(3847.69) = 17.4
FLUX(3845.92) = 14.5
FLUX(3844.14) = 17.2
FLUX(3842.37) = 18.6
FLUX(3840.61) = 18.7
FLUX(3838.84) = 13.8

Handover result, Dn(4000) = 1.9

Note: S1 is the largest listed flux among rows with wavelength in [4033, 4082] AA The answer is 37.2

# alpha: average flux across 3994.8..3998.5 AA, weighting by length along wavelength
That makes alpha 30.4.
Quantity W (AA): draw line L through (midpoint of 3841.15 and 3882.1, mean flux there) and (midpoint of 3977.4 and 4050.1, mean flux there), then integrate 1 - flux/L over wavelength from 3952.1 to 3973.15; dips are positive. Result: 6.0 AA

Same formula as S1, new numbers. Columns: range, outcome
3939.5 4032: 38.8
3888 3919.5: 30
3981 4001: 34.5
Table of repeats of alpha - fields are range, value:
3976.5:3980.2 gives 19.9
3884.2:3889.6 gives 17.2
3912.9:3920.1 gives 23.9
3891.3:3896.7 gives 20.8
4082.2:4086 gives 32.5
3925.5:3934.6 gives 14.2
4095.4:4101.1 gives 34.6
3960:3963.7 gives 18.1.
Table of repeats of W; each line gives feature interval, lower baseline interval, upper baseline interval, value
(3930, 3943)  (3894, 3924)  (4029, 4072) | 6.14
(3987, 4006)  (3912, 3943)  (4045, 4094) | -4.04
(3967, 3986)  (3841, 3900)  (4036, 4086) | 5.32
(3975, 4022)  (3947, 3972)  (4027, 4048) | -4.84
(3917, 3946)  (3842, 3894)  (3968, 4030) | 7.99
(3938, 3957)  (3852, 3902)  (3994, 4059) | 4.56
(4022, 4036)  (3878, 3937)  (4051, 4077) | -2.35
